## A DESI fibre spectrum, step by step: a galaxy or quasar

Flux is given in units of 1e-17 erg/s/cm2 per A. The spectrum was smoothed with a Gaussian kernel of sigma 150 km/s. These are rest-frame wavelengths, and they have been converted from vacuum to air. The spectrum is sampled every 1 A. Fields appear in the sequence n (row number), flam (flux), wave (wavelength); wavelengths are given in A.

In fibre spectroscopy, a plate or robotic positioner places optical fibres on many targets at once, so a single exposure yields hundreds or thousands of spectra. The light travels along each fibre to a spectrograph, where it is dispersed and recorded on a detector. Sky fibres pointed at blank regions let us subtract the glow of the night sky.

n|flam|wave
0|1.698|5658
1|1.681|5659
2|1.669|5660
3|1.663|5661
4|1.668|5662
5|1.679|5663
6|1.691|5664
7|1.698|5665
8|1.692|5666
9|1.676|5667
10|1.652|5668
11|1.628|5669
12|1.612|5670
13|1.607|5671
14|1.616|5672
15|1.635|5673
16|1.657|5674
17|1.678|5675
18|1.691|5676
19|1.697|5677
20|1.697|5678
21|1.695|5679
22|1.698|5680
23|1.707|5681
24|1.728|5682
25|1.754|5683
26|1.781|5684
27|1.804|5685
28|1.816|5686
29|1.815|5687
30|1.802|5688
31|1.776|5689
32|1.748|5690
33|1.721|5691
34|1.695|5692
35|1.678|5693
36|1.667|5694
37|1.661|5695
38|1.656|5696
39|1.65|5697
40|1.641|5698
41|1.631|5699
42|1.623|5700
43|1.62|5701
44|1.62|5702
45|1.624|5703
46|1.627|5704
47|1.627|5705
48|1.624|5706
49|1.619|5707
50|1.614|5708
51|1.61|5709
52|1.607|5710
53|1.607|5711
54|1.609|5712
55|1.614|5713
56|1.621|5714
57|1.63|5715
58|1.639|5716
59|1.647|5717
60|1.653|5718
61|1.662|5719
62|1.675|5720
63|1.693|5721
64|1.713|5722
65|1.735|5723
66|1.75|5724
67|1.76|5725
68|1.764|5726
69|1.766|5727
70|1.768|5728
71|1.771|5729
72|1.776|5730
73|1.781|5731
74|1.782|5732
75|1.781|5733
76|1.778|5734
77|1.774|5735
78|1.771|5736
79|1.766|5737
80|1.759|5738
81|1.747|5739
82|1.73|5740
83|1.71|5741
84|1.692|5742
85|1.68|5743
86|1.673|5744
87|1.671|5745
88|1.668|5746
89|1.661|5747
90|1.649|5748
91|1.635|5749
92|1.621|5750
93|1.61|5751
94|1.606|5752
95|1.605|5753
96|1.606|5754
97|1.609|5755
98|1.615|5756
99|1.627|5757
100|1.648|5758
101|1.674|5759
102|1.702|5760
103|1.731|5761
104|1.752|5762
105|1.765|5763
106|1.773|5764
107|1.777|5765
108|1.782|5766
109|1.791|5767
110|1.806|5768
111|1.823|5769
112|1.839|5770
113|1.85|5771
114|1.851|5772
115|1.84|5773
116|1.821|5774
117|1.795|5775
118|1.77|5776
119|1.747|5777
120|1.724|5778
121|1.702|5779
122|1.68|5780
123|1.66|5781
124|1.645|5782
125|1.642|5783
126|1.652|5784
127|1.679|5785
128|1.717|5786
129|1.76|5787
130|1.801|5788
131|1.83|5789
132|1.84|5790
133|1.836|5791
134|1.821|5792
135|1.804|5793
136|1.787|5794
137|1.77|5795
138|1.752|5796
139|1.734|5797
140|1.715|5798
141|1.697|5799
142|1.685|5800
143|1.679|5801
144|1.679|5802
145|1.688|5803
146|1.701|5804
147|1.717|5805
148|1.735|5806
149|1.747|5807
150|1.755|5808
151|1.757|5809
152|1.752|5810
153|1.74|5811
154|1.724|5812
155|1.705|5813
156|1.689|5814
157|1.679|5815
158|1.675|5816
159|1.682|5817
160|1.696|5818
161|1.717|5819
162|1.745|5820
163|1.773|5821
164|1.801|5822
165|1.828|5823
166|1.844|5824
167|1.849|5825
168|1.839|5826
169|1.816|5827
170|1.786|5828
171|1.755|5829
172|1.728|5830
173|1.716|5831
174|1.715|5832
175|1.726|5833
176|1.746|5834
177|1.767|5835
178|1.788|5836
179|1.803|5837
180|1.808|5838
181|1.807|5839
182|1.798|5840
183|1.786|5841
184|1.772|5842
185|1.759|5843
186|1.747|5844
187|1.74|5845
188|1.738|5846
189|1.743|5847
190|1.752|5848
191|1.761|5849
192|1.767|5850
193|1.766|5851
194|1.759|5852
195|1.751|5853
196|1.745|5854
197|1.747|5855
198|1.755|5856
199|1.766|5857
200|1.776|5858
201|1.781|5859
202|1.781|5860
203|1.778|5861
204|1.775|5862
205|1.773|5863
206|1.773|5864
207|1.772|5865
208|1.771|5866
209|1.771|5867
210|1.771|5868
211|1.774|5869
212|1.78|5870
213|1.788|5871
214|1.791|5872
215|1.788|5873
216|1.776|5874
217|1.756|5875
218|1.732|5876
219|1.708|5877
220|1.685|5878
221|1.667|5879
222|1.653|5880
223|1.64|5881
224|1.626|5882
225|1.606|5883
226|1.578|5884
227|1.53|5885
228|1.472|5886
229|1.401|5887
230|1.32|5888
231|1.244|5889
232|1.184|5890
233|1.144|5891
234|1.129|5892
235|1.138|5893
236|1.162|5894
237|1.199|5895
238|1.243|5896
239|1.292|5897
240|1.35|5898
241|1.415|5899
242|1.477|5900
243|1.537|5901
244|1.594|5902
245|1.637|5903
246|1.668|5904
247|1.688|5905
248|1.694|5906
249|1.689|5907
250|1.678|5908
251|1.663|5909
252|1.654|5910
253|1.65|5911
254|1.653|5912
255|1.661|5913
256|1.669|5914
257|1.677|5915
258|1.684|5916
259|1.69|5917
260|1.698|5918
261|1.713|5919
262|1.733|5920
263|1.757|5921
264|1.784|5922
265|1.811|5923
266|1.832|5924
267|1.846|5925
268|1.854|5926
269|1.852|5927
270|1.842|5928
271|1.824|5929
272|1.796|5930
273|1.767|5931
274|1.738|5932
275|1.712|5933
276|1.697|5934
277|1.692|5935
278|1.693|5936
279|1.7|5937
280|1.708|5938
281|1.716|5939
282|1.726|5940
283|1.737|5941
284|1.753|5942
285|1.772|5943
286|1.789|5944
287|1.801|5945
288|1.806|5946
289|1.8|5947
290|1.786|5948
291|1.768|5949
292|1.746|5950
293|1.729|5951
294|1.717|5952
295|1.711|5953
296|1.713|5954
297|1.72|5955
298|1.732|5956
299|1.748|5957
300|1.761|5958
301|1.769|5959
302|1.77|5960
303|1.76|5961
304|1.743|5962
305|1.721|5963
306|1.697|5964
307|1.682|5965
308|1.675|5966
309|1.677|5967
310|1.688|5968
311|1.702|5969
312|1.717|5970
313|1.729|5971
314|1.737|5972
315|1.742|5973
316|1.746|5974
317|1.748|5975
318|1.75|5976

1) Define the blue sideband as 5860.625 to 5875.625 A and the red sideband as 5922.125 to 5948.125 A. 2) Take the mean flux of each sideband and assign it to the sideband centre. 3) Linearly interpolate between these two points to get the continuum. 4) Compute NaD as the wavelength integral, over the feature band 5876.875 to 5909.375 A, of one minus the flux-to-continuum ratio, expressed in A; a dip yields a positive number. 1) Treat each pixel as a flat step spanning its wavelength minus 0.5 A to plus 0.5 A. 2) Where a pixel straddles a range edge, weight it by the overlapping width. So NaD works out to 5.5 A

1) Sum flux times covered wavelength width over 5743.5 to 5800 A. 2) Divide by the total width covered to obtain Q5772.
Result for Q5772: 1.73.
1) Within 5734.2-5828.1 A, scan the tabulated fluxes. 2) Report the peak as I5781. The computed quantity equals 1.851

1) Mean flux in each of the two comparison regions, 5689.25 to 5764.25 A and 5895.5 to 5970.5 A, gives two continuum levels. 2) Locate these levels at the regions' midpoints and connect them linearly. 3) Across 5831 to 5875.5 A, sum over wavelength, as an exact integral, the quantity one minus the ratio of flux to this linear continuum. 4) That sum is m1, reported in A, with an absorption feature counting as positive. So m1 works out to -1.93 A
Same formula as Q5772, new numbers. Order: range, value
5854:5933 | 1.64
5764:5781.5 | 1.78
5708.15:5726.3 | 1.66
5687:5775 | 1.7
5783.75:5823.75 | 1.74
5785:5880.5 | 1.76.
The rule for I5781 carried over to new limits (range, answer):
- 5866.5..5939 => 1.854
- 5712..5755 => 1.782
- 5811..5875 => 1.849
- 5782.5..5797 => 1.84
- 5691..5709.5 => 1.721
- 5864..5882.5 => 1.791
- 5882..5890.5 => 1.626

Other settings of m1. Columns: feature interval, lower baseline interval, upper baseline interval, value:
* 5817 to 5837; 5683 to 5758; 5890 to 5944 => -1.4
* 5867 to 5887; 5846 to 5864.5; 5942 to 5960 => 0.9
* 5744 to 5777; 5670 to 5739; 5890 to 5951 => -0.7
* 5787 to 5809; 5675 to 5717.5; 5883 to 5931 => -1.7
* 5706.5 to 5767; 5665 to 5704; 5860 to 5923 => -1.0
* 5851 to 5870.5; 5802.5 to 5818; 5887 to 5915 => -2.4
